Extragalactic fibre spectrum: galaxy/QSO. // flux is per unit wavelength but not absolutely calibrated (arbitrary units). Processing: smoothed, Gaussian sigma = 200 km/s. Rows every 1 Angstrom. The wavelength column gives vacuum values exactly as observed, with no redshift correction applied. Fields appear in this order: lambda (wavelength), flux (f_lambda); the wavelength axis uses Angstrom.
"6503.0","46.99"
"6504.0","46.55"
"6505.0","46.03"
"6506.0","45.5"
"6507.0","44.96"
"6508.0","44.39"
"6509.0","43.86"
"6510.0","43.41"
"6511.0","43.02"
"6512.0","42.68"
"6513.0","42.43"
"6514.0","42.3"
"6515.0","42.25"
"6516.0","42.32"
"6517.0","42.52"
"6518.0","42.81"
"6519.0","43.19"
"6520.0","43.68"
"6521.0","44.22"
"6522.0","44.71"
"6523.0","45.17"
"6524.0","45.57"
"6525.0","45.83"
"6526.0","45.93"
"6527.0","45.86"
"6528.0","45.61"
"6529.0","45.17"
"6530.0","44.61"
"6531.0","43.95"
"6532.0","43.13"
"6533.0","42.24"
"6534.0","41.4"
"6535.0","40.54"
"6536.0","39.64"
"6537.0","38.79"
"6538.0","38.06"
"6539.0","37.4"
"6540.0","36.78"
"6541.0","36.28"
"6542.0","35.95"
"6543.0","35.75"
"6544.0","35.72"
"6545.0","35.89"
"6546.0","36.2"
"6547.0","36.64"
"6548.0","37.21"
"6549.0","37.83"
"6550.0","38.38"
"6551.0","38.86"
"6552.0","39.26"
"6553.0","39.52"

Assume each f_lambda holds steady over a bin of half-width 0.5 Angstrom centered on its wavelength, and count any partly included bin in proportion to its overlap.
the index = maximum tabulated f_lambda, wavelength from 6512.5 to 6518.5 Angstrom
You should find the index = 42.81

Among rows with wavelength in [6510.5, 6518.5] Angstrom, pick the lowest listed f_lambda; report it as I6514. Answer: 42.25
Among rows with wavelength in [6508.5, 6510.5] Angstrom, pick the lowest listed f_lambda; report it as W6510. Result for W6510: 43.41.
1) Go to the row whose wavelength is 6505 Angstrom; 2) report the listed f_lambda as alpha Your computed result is 46.03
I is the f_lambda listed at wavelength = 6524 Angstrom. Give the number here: 45.57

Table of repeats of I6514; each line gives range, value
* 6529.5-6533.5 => 42.24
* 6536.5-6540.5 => 36.78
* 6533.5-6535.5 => 40.54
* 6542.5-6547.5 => 35.72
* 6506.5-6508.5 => 44.39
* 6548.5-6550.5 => 37.83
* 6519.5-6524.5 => 43.68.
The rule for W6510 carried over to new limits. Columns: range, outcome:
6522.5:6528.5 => 45.17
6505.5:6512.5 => 42.68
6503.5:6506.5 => 45.5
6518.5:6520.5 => 43.19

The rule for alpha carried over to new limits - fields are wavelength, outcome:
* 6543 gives 35.75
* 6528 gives 45.61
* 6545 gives 35.89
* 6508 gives 44.39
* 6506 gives 45.5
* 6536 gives 39.64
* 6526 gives 45.93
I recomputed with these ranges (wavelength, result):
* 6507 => 44.96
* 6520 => 43.68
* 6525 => 45.83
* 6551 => 38.86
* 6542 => 35.95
